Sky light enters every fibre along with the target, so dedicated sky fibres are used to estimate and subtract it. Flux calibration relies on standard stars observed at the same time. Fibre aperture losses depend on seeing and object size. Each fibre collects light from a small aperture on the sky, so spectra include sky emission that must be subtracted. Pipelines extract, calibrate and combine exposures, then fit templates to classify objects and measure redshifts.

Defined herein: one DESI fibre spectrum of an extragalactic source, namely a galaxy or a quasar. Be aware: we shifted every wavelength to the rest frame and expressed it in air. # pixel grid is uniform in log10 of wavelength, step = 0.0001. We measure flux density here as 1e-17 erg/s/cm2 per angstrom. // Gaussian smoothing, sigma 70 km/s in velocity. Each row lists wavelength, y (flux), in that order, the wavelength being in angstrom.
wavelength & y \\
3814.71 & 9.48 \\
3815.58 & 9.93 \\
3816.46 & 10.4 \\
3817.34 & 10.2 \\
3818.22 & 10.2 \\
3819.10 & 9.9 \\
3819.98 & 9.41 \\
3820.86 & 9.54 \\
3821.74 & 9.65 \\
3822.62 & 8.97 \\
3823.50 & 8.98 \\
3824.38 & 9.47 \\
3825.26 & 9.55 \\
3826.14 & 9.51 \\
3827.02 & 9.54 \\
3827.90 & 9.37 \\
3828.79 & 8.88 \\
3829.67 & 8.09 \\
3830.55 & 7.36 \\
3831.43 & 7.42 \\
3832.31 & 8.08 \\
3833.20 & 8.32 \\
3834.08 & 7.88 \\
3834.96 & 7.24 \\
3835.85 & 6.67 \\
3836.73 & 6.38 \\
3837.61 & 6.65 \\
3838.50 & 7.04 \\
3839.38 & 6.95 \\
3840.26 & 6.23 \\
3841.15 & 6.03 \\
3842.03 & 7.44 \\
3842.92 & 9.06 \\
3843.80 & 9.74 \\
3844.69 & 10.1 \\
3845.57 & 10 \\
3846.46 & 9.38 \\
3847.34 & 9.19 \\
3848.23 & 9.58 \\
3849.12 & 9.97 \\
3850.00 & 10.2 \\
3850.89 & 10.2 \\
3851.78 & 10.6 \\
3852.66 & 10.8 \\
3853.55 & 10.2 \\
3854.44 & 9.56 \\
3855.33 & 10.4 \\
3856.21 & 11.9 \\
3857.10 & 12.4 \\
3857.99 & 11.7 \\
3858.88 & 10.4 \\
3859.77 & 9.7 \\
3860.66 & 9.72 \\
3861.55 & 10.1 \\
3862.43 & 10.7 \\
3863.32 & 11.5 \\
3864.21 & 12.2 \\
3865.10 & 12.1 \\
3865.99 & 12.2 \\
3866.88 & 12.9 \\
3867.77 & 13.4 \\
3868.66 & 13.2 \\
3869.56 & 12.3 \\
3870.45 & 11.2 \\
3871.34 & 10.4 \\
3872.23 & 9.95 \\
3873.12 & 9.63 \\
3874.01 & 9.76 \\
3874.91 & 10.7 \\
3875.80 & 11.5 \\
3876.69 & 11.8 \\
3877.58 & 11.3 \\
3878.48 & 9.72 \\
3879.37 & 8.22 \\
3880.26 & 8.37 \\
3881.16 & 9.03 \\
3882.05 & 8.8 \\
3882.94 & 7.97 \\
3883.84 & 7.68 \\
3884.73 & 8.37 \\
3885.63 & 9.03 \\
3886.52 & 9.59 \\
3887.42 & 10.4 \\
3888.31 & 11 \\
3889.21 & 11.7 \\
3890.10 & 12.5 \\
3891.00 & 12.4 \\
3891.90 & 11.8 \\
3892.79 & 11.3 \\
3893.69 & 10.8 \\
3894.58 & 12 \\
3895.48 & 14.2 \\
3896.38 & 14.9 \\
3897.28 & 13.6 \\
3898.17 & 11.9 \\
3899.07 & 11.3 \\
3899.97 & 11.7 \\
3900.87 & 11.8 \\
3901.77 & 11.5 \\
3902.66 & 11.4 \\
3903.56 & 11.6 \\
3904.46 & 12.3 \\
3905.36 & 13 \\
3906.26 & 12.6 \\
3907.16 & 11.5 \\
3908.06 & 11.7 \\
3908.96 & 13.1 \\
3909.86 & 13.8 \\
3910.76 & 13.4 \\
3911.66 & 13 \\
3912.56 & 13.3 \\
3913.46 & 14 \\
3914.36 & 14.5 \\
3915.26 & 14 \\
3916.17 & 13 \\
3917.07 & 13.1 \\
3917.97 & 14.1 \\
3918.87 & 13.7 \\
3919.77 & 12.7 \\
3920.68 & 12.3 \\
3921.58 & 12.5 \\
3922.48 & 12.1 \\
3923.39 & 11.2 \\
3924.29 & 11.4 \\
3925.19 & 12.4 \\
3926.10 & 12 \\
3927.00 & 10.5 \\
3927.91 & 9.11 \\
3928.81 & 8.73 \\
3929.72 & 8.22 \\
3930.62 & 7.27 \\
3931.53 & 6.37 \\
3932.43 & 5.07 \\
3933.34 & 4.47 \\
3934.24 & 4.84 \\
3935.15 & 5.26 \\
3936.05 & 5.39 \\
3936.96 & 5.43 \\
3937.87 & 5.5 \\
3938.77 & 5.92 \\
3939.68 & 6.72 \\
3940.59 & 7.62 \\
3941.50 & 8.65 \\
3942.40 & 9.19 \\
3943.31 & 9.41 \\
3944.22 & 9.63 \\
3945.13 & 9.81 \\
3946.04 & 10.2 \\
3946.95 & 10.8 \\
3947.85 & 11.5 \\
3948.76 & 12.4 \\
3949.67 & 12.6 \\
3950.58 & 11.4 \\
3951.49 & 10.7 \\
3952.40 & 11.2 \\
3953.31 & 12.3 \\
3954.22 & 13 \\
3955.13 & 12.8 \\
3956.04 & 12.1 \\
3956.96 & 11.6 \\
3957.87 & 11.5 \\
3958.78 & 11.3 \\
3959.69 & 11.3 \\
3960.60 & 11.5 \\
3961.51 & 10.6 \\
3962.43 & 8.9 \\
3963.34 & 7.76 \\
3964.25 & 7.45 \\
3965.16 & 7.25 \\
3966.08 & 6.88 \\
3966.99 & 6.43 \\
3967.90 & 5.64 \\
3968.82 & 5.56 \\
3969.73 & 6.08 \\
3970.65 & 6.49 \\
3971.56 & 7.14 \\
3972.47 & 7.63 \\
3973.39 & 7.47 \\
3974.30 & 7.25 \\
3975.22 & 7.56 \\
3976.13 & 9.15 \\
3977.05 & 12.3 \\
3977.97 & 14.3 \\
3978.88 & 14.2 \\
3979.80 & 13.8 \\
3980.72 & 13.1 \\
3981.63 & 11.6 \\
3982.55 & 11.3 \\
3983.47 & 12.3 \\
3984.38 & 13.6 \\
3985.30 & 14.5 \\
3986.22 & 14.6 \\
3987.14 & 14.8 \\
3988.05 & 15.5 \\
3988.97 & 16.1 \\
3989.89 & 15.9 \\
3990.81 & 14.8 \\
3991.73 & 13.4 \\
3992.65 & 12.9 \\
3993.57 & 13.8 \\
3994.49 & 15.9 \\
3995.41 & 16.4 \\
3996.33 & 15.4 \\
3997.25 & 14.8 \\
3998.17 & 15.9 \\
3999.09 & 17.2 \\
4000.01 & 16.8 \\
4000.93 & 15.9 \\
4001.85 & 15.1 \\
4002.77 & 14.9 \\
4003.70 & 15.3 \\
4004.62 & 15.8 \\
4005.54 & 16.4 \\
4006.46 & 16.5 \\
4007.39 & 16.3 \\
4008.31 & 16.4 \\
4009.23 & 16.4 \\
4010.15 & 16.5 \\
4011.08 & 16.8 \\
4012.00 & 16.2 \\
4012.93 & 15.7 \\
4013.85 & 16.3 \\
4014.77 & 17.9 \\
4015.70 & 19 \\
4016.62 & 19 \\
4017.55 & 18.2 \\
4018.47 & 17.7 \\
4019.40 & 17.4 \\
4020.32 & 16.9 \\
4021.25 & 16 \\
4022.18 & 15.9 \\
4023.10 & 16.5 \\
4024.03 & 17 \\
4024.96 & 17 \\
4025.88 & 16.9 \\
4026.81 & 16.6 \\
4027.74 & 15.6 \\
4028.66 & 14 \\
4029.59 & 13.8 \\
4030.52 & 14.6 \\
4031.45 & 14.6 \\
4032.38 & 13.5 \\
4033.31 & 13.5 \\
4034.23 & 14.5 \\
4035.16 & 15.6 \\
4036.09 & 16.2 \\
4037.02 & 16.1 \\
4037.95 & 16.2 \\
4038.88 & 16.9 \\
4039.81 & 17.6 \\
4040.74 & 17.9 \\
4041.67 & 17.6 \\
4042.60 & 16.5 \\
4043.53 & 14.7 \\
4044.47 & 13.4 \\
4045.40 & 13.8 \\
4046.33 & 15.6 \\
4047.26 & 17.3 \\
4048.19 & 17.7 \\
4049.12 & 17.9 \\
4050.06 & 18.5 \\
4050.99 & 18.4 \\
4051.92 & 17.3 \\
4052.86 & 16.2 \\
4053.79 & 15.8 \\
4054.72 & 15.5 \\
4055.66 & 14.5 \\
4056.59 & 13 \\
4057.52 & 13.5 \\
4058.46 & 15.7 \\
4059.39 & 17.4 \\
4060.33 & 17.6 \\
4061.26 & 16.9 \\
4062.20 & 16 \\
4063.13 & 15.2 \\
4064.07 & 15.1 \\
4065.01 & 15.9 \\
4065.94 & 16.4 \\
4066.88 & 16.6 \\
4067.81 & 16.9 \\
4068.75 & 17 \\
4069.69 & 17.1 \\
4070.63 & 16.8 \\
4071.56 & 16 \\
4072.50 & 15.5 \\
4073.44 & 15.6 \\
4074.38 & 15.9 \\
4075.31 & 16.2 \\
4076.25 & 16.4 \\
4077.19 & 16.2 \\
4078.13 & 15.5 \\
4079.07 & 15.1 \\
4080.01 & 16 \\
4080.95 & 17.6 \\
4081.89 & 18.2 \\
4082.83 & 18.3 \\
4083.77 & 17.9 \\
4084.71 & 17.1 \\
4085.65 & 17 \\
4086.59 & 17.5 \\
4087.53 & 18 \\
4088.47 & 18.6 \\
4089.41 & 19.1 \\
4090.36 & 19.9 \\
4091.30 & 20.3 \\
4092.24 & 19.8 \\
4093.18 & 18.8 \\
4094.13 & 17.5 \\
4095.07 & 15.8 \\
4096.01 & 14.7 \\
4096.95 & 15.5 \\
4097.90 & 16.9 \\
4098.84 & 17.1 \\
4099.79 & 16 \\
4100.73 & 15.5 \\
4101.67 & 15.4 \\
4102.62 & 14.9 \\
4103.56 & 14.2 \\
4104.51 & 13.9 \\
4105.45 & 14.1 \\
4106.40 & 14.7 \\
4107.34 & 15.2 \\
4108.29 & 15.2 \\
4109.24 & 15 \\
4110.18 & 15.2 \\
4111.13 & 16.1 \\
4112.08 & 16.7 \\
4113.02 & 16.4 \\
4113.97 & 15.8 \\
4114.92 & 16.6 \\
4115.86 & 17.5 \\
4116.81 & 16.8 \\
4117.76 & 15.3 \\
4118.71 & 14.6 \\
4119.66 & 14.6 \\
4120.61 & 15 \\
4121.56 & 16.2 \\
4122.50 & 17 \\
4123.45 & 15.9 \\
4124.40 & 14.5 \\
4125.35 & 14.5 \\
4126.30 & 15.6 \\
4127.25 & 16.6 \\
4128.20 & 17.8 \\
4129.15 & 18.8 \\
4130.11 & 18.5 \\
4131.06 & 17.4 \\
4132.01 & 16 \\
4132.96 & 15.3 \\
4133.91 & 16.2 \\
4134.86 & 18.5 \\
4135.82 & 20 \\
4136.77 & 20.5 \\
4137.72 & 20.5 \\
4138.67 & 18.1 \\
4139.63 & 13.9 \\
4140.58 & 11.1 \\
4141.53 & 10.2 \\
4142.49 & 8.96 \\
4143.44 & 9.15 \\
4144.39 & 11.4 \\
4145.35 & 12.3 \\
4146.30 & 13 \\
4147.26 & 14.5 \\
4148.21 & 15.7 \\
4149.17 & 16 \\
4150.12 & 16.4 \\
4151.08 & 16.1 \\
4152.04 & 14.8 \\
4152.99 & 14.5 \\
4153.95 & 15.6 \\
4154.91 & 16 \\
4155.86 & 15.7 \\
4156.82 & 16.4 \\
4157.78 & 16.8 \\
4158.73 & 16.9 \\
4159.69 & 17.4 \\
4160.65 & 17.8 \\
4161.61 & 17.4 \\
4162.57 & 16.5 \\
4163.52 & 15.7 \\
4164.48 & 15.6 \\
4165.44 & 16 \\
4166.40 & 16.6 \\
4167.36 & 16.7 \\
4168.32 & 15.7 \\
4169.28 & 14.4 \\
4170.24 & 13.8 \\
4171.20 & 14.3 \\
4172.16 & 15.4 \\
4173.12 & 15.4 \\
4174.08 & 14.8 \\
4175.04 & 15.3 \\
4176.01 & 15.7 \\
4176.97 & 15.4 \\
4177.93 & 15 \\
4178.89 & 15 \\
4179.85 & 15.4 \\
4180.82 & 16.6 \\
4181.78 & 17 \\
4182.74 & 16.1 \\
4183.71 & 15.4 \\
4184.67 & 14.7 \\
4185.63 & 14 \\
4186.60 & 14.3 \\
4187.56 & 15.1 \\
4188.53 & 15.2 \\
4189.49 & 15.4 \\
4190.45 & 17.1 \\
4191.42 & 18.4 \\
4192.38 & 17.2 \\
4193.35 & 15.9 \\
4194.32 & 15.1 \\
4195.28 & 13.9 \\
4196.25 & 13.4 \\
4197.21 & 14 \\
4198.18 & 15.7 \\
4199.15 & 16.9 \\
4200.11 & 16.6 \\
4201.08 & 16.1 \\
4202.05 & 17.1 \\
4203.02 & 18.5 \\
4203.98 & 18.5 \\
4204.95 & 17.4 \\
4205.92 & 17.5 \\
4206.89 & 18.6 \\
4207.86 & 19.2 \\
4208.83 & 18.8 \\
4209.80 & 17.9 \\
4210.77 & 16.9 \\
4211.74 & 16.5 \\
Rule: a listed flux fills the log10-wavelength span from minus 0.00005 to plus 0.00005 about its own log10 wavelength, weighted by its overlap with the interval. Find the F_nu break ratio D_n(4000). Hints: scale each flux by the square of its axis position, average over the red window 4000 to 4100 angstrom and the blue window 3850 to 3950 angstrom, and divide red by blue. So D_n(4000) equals 1.7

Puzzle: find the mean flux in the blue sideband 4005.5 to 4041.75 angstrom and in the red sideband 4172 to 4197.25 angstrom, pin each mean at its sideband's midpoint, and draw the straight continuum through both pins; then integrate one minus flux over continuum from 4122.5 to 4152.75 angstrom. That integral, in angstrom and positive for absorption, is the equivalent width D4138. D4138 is 0.5 angstrom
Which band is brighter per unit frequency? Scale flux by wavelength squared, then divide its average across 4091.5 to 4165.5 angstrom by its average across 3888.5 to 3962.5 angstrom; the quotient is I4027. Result 1.60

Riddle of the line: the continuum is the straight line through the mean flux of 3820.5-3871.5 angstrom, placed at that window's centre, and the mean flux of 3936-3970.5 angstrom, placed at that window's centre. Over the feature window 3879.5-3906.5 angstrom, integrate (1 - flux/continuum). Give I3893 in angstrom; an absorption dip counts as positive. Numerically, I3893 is -4.6 angstrom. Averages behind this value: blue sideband 9.63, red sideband 9.33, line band 11.1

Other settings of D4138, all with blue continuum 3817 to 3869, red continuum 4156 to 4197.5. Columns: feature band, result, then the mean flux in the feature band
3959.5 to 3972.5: 4.5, 7.71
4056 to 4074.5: -3.2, 16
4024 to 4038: -2.4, 15.3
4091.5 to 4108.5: -2.0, 15.9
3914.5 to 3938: 2.7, 9.75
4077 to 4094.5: -4.8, 17.8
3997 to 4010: -3.6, 16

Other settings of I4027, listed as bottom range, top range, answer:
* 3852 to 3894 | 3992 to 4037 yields 1.61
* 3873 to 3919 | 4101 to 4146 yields 1.49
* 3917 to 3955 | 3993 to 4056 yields 1.75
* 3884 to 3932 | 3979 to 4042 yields 1.40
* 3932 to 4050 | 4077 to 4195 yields 1.31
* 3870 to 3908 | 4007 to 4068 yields 1.59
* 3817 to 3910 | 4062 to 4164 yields 1.78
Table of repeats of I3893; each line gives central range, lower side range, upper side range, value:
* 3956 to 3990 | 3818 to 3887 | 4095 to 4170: 4.78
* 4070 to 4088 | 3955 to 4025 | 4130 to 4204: -2.69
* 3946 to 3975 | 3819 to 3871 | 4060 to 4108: 7.55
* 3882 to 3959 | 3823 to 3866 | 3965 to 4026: 5.02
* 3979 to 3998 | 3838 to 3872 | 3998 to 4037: 1.08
